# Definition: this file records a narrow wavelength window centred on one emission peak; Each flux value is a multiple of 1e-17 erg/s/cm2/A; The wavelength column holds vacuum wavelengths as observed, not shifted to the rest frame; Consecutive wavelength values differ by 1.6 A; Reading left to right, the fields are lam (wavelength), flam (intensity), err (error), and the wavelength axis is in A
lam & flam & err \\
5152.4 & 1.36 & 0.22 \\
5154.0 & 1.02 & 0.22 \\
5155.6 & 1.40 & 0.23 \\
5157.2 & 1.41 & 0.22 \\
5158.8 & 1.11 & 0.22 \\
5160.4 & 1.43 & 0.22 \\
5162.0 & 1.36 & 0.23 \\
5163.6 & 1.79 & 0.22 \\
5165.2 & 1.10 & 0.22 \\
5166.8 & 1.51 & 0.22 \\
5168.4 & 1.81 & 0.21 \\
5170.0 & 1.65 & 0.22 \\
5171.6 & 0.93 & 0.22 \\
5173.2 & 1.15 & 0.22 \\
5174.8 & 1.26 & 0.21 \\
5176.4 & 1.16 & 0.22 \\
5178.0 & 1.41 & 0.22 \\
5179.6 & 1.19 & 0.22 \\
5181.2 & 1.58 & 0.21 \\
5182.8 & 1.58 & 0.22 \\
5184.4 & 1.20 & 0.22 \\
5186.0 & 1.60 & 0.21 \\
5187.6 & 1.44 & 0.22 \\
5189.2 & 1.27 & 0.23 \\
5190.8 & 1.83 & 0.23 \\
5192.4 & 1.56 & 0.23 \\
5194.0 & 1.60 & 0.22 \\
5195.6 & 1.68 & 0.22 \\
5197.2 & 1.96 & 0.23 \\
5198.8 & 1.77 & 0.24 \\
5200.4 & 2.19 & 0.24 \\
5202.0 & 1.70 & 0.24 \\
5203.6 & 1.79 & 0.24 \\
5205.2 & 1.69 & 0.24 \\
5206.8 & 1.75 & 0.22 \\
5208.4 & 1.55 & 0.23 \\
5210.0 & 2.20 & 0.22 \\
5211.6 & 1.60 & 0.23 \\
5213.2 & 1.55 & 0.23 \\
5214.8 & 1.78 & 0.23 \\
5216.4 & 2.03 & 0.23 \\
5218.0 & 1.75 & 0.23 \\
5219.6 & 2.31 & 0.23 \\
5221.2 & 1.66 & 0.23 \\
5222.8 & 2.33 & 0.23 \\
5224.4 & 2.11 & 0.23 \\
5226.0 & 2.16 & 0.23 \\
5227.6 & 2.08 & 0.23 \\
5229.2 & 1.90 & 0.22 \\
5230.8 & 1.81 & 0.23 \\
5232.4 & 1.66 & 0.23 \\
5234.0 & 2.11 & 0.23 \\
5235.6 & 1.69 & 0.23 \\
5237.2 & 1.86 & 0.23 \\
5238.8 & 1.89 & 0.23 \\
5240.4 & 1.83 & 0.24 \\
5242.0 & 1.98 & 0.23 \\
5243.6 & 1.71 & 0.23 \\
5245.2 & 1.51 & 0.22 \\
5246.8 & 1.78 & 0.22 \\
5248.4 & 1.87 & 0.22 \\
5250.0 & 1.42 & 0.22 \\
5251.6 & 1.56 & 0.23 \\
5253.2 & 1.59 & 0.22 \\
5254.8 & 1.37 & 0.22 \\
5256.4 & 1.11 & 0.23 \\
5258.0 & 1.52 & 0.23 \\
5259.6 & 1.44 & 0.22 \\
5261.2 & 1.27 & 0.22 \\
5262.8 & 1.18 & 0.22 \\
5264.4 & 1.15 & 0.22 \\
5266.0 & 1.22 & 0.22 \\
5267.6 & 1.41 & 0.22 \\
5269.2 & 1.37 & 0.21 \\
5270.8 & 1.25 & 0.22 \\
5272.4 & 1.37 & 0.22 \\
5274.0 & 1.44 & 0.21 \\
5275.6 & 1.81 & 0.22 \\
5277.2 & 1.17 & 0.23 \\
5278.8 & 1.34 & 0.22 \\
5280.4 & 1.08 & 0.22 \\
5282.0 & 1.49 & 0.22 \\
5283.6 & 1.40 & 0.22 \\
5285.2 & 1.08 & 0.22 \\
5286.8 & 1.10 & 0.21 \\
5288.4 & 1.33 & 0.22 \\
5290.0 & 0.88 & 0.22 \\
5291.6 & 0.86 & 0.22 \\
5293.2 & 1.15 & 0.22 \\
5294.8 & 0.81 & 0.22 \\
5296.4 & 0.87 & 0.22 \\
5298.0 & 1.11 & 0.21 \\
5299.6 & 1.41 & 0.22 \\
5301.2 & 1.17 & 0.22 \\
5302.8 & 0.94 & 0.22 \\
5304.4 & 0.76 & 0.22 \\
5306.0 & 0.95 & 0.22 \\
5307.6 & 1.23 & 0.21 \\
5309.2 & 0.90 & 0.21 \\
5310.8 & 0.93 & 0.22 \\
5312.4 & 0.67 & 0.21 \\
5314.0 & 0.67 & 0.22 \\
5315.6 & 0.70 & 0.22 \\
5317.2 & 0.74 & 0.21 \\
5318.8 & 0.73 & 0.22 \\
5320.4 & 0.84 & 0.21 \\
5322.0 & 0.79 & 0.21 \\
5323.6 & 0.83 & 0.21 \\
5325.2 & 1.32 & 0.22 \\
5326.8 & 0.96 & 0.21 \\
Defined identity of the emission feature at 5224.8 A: C IV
